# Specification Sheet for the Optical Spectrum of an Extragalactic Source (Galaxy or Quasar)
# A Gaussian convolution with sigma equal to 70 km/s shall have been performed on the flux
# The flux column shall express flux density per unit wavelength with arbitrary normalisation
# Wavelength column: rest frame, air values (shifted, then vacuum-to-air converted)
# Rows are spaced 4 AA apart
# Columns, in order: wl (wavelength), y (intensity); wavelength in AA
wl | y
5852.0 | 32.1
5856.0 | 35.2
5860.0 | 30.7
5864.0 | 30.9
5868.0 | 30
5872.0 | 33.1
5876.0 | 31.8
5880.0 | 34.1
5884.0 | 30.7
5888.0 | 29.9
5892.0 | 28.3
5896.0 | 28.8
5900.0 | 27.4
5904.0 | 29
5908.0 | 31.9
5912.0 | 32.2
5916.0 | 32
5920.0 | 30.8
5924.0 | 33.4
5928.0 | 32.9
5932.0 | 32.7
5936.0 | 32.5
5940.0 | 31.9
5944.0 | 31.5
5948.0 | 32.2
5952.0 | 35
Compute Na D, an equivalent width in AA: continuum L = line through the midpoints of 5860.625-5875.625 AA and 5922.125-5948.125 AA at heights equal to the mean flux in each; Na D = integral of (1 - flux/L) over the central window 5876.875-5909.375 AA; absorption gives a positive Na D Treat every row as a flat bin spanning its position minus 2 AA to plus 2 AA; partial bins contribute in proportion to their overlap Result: 1.7 AA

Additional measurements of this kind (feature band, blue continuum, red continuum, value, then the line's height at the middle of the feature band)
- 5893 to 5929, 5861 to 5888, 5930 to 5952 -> 1.4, 32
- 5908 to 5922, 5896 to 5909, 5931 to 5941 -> -0.6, 30.4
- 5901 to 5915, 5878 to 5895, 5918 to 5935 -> 0.3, 31.6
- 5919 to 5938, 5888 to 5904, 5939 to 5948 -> -1.1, 30.7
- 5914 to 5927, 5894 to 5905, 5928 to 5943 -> -0.6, 30.7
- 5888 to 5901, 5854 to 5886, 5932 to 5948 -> 1.5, 32.1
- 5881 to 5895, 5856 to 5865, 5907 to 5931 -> 0.9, 32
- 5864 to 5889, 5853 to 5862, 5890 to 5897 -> -0.9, 30.6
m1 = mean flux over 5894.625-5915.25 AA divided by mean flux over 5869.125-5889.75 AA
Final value 0.9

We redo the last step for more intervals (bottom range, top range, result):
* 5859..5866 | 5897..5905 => 0.91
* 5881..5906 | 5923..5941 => 1.12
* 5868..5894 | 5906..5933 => 1.03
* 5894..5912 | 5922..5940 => 1.11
